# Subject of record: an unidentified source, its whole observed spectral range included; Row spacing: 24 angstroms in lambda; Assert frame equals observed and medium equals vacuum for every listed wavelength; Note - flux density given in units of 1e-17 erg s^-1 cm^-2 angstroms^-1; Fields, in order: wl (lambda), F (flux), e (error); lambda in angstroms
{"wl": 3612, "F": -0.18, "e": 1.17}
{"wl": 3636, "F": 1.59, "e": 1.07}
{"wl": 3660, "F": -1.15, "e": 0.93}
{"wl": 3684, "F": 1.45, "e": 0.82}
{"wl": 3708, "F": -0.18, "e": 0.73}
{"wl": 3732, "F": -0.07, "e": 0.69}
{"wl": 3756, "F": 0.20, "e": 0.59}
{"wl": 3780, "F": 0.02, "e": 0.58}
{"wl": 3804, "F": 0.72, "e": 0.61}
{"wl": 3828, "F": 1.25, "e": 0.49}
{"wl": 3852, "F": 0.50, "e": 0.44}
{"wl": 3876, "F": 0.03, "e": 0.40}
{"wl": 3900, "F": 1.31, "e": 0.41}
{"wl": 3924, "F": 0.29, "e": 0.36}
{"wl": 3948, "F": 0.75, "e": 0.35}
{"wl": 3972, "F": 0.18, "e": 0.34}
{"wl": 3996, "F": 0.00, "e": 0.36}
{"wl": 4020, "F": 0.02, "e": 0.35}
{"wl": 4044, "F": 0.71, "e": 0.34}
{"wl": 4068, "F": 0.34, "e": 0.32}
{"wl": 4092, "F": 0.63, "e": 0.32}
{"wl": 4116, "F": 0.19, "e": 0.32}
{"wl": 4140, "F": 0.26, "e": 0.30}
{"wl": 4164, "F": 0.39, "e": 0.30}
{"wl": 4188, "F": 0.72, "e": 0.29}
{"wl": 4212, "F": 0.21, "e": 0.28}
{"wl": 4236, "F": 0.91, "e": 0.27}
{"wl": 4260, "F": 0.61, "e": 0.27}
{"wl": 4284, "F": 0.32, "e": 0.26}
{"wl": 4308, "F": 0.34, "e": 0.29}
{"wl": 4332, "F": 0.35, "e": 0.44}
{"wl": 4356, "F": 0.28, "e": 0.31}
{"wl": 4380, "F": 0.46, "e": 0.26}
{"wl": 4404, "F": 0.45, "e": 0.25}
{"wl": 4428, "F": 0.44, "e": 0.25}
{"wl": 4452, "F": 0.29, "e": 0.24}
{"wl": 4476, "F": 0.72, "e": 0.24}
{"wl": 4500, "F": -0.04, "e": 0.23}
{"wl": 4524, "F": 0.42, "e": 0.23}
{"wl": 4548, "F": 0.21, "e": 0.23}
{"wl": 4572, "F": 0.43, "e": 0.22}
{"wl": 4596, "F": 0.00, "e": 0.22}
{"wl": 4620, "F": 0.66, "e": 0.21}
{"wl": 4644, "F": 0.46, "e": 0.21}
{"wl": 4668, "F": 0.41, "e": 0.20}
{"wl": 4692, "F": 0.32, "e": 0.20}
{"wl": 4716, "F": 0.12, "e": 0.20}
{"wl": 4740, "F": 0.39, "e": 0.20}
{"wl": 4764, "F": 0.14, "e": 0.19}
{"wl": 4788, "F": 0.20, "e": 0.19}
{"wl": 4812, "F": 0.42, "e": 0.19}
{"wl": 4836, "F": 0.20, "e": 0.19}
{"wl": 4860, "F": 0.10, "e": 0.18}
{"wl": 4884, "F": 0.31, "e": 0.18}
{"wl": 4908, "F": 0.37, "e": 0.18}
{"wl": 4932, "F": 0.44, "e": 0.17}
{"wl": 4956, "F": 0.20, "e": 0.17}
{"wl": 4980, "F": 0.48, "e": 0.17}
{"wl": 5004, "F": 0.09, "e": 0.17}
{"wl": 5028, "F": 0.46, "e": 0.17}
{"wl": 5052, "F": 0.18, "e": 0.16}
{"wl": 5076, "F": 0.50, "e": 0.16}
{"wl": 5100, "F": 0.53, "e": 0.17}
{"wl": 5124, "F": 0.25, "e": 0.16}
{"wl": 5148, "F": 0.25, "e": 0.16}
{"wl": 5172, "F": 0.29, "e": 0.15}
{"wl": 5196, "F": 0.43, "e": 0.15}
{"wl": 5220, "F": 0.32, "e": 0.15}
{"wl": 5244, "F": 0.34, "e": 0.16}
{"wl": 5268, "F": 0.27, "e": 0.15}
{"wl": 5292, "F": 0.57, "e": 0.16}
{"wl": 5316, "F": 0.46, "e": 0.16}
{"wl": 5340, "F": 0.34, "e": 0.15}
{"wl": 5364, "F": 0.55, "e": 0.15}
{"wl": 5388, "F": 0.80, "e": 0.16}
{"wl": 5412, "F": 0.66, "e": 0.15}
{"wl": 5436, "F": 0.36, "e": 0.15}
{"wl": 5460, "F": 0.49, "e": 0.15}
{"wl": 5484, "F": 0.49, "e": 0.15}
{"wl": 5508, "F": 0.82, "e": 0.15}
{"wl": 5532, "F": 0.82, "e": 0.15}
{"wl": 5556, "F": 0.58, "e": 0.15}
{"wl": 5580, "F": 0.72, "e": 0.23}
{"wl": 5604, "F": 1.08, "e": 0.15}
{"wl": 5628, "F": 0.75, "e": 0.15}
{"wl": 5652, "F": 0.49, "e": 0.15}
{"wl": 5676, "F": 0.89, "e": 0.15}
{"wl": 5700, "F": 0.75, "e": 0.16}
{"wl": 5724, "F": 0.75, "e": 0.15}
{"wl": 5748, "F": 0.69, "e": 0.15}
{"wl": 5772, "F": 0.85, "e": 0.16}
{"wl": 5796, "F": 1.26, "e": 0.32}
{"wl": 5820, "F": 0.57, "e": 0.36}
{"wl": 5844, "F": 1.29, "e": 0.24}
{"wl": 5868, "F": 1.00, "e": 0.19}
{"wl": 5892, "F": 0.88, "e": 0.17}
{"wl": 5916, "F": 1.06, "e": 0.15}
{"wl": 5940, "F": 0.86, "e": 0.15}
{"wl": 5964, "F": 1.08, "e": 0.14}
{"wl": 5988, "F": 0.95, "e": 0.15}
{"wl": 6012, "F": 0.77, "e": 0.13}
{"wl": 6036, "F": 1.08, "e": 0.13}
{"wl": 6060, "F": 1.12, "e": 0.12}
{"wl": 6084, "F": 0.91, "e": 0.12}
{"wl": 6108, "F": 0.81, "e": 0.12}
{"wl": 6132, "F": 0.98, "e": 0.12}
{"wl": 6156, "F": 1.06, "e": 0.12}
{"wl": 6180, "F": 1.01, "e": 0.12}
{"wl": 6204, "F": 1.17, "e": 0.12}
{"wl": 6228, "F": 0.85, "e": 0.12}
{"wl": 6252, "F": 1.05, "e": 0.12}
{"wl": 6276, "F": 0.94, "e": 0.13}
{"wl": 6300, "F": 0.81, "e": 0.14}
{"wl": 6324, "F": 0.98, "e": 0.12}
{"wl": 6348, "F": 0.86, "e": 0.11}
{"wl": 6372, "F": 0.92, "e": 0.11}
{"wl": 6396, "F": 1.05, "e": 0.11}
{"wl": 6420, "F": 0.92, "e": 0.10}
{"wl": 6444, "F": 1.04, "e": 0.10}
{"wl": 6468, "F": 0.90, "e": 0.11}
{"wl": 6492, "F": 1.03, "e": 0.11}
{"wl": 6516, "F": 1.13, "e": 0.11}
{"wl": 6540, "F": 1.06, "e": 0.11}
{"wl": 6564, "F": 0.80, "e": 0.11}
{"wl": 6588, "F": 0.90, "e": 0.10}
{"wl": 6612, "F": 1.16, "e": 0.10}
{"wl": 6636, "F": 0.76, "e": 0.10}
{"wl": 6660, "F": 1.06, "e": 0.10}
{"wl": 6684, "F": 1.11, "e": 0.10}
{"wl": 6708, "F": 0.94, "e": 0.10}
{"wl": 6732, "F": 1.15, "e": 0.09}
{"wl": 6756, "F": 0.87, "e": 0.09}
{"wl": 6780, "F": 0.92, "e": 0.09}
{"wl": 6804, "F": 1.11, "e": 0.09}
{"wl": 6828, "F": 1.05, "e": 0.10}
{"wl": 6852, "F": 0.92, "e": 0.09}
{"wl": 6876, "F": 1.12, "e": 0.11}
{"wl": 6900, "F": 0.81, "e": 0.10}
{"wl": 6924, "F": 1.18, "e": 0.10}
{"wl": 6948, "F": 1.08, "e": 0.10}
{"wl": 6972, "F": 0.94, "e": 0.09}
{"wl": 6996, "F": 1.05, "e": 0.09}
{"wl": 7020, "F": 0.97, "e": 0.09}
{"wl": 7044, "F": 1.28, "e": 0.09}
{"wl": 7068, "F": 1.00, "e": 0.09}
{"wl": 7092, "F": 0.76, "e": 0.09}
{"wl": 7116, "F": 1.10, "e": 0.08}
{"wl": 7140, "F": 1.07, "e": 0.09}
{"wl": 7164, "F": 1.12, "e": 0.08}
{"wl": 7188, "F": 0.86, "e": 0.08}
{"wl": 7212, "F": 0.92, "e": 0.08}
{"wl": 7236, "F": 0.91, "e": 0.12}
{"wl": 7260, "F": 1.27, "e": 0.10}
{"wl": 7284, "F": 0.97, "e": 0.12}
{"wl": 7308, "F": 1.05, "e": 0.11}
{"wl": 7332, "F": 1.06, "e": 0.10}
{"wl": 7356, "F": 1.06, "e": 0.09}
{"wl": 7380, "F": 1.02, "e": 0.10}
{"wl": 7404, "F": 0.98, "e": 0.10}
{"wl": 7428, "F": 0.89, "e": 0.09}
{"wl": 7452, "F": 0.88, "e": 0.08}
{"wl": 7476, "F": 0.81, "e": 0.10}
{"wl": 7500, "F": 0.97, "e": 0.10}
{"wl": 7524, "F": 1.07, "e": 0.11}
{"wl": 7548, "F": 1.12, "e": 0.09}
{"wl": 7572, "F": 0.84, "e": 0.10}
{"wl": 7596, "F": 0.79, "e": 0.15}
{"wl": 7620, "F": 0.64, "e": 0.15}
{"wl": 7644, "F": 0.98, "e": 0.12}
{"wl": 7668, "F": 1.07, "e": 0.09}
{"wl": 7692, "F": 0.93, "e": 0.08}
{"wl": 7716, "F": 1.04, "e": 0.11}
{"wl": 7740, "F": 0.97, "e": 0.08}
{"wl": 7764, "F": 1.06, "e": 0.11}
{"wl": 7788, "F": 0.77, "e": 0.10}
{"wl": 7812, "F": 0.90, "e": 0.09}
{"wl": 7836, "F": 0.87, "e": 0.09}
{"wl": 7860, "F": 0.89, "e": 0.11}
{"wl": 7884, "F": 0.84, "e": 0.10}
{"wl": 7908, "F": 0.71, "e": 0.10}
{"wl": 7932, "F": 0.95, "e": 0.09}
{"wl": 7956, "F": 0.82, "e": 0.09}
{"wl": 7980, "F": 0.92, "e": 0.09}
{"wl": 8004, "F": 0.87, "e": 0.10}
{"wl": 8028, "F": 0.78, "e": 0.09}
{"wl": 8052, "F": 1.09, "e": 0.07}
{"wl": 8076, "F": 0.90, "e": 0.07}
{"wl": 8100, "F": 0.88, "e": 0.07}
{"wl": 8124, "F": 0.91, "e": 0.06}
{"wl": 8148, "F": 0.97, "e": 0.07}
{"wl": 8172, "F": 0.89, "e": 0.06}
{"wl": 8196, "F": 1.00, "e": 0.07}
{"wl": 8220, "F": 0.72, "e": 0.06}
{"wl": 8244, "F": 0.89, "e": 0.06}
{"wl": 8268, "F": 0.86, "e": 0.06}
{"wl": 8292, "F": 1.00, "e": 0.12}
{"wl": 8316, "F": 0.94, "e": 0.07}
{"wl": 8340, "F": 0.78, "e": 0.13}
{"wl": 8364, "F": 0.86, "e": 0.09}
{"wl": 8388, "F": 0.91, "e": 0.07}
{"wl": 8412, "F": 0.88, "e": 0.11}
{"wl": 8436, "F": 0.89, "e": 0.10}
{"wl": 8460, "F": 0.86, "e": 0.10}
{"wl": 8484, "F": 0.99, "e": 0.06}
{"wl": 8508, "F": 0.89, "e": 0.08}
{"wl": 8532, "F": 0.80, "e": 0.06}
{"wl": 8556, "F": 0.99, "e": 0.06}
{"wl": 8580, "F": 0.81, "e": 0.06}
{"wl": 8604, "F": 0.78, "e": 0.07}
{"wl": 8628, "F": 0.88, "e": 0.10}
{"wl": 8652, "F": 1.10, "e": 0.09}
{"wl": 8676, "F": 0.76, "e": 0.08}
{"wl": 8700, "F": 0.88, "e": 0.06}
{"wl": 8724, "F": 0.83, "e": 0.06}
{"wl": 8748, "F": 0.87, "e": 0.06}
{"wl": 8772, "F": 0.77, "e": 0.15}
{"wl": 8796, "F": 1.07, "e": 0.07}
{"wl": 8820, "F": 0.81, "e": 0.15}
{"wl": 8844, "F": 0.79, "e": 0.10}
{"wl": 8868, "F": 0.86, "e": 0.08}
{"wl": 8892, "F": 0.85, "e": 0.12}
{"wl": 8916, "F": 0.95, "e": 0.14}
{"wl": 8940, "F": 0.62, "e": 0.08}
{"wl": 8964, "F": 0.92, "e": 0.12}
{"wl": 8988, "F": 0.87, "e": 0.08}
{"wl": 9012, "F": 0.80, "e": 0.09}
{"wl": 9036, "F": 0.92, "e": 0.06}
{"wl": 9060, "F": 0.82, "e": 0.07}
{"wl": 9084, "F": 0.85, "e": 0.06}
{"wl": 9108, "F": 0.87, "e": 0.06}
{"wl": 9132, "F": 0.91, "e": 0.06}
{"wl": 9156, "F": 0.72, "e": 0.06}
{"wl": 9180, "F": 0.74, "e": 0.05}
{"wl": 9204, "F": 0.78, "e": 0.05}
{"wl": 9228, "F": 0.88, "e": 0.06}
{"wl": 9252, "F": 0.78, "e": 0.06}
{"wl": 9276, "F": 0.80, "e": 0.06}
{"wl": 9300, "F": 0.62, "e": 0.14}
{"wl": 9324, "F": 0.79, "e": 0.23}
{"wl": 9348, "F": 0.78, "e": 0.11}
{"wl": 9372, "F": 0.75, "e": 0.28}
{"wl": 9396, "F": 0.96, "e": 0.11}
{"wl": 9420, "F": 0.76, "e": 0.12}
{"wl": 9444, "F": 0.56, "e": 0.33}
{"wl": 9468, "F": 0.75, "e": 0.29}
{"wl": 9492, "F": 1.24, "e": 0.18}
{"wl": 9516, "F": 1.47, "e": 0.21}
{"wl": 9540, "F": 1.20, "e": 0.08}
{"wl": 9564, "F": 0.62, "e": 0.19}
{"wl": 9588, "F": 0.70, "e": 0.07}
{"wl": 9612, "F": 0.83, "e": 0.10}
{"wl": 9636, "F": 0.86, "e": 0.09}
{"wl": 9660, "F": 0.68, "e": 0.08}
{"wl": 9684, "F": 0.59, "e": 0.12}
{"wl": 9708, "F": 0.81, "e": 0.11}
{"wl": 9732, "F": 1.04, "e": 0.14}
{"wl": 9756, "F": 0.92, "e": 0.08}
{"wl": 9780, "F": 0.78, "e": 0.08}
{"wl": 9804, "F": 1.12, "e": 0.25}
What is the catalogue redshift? 0.448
